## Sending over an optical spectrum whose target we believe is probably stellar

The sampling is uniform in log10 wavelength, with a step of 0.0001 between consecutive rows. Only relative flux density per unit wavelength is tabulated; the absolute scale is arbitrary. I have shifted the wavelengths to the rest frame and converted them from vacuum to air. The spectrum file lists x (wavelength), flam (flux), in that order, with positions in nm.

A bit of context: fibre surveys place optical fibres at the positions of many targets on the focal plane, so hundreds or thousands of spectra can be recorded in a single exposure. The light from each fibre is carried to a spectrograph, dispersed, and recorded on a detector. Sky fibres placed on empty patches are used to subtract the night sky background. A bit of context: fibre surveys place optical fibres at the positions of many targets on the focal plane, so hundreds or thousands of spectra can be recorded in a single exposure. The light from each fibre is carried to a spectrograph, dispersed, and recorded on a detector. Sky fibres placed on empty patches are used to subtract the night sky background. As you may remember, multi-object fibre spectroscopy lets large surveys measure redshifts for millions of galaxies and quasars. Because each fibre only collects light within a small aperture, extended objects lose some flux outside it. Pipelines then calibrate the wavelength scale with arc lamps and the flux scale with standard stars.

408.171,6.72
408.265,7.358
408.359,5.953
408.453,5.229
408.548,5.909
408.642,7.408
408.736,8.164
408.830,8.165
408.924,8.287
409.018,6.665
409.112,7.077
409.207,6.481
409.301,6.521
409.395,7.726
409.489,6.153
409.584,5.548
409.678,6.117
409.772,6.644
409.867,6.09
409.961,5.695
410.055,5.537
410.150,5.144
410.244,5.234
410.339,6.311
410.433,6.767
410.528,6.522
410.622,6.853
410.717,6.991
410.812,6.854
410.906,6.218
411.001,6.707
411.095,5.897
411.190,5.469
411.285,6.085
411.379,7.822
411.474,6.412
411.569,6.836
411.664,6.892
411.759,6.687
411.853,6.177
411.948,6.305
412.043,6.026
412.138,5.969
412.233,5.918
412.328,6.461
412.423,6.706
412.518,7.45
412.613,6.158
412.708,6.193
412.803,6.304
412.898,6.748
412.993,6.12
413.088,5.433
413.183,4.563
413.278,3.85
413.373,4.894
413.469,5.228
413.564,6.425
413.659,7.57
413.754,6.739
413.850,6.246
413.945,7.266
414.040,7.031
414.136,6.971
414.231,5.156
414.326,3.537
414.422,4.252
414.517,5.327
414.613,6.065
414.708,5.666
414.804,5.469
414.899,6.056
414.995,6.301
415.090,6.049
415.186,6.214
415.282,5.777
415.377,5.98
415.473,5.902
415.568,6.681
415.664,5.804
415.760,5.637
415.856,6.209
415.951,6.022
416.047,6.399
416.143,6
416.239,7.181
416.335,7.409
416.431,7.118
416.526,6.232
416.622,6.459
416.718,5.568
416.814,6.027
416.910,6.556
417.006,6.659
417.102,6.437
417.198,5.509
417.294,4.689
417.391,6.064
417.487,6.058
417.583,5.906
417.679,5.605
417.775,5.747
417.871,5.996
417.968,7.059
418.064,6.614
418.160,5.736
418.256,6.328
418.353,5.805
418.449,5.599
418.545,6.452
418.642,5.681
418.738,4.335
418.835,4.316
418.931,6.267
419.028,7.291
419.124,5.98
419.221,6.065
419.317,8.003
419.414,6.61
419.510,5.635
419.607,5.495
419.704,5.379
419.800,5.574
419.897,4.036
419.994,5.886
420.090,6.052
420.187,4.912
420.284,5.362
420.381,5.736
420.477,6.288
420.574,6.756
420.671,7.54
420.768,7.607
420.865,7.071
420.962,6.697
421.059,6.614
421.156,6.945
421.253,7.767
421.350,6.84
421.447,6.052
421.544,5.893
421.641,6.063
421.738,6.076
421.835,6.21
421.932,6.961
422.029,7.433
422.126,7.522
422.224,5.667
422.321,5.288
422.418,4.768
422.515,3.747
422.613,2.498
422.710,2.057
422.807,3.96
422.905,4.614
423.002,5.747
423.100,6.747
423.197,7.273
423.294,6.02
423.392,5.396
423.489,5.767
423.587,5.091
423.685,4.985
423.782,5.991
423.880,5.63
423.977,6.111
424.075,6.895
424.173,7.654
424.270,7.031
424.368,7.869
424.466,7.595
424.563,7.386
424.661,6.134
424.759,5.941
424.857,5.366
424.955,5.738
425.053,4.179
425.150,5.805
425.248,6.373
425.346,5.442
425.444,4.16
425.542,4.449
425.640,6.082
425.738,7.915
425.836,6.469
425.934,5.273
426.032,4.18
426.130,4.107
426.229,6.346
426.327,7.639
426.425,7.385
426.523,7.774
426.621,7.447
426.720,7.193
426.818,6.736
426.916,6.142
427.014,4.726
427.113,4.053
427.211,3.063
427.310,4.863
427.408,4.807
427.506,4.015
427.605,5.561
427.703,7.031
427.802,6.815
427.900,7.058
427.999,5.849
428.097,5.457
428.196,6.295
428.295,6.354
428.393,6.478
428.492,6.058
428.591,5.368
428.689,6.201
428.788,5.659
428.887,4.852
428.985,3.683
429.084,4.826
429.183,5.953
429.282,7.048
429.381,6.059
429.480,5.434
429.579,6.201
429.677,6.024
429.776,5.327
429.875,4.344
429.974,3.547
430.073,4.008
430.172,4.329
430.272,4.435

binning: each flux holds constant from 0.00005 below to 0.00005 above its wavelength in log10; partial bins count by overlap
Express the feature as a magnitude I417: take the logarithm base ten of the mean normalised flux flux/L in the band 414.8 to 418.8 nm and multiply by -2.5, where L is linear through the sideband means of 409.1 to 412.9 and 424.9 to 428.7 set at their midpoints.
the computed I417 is 0.02 mag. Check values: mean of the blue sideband 6.37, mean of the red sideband 5.81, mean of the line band 6.08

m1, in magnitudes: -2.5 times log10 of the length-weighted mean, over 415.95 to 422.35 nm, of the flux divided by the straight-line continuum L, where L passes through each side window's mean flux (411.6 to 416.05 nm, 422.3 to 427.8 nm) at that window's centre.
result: -0.06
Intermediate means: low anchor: 6.02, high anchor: 5.7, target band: 6.2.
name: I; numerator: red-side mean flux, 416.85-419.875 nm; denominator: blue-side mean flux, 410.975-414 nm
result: 0.96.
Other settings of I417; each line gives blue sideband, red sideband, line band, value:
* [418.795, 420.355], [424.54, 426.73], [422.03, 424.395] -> 0.06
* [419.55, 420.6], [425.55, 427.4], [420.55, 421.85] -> -0.20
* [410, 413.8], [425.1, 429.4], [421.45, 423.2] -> 0.09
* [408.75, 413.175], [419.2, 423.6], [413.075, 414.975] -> 0.11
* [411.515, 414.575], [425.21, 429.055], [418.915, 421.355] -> -0.07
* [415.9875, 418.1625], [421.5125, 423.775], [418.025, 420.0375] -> 0.02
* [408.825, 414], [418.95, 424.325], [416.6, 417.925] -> 0.04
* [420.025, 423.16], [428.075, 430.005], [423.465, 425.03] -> -0.09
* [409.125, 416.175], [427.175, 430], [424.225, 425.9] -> -0.08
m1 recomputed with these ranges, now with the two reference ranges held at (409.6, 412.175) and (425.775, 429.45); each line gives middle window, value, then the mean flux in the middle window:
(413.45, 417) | 0.006 mag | 6.14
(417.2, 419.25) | 0.038 mag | 5.87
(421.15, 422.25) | -0.111 mag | 6.63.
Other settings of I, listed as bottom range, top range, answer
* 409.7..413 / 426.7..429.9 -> 0.88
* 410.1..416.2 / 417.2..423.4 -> 0.97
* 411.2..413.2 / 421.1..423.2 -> 0.90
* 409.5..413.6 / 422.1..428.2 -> 0.94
